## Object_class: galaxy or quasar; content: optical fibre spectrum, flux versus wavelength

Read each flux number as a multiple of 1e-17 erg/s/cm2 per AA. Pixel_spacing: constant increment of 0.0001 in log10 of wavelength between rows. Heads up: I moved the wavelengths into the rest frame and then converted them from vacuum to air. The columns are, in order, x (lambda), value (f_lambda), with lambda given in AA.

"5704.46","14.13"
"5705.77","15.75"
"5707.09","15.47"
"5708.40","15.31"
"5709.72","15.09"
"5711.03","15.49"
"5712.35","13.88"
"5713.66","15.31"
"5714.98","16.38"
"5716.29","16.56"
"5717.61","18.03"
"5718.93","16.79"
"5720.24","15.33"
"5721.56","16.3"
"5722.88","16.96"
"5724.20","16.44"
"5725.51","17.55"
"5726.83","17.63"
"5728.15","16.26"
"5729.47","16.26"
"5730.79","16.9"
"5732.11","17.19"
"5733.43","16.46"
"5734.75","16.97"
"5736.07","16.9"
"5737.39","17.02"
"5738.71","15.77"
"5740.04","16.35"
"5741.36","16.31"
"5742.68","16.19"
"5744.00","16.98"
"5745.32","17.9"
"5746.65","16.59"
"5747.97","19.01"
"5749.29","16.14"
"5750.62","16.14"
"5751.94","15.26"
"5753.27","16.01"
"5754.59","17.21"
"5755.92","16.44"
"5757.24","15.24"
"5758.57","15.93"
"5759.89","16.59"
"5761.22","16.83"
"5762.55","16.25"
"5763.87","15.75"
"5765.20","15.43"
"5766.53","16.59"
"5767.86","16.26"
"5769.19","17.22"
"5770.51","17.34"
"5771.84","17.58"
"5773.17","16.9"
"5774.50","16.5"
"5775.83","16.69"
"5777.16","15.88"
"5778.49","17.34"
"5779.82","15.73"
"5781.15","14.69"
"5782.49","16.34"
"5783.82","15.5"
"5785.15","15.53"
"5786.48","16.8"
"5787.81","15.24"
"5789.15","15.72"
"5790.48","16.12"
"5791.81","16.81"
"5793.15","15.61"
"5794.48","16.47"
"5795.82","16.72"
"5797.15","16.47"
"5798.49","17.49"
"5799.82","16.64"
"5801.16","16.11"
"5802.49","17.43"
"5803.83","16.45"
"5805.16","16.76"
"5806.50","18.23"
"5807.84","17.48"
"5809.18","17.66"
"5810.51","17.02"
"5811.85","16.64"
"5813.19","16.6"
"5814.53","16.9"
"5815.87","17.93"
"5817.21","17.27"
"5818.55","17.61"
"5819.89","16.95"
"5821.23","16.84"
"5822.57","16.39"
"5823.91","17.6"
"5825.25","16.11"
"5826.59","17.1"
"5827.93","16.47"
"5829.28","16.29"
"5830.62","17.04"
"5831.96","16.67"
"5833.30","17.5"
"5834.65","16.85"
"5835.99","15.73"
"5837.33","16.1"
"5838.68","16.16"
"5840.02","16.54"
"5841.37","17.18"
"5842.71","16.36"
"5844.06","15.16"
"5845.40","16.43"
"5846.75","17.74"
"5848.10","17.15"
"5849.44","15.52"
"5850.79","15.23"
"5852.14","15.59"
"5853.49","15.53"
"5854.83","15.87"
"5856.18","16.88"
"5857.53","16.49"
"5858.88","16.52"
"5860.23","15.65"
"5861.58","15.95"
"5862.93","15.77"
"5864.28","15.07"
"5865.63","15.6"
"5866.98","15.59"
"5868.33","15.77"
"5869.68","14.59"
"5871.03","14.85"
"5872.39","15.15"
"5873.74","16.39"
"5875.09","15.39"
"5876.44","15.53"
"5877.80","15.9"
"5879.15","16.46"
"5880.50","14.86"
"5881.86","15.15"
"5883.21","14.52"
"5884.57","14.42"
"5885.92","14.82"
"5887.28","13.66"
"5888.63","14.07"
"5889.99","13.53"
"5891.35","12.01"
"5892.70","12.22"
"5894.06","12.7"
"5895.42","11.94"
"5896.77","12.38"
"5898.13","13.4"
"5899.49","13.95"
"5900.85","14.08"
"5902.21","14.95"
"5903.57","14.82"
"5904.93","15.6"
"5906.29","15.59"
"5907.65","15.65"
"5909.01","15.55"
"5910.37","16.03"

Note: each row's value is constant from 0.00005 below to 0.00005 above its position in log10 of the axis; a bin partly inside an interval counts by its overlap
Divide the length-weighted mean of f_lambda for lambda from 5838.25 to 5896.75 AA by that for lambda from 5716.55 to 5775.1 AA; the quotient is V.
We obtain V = 0.9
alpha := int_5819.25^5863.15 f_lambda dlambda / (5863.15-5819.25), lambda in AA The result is 16.4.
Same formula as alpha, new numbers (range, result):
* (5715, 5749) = 16.8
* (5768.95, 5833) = 16.7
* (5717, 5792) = 16.5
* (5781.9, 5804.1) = 16.3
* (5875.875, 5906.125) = 14.2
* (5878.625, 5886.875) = 15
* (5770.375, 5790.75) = 16.2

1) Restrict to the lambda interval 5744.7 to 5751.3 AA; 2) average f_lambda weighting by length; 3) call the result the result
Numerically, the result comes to 17.1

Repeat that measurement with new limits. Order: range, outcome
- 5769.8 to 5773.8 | 17.3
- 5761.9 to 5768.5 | 16.1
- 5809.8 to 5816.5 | 17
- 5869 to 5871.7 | 14.7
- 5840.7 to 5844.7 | 16.2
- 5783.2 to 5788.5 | 15.8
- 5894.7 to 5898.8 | 12.6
